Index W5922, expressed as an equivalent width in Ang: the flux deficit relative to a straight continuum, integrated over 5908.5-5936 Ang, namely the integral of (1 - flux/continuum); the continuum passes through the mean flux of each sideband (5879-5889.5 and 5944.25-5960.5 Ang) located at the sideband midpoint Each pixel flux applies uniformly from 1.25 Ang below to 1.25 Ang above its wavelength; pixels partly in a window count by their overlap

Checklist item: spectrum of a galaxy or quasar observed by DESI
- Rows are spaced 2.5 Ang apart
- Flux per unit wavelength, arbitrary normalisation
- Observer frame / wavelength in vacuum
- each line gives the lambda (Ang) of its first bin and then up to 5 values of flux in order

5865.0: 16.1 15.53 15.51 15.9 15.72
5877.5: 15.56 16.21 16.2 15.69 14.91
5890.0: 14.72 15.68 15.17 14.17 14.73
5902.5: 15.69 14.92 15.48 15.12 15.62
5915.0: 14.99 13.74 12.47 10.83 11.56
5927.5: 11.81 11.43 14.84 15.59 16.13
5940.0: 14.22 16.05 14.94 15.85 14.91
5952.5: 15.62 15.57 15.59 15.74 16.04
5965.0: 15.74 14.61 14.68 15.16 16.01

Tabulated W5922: 3.71 Ang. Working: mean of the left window 15.7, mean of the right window 15.5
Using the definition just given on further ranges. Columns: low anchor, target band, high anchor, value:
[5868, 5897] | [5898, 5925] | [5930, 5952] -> 1.94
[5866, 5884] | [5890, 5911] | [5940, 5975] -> 0.78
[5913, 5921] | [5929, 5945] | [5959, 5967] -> -0.05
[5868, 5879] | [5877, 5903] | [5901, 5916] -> 0.30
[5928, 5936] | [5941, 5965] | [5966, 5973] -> -2.11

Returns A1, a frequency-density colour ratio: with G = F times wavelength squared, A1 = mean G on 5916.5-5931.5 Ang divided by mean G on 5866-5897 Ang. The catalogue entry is 0.78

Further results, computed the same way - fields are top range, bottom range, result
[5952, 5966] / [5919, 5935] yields 1.28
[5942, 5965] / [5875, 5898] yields 1.03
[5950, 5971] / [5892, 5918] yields 1.04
